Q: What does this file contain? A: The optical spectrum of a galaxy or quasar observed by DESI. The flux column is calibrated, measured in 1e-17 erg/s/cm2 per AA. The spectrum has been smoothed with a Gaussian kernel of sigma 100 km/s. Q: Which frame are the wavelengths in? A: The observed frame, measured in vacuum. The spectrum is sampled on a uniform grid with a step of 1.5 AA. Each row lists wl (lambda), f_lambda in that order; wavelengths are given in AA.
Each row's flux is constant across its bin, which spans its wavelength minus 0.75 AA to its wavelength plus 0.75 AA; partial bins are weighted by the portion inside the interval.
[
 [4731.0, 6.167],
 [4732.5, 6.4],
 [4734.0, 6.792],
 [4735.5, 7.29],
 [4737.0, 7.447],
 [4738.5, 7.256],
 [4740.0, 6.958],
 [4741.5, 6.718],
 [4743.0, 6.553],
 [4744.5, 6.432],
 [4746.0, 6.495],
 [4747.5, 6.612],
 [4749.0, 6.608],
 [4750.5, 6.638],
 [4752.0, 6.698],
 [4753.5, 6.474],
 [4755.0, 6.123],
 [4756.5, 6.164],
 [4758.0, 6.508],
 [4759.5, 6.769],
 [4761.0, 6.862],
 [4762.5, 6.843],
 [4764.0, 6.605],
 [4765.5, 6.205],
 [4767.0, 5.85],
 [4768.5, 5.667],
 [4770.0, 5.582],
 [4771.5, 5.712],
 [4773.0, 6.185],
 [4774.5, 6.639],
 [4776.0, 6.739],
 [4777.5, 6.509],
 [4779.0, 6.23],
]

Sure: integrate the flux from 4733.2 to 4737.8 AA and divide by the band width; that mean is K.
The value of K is 7.17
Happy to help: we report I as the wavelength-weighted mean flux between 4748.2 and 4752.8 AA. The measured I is 6.65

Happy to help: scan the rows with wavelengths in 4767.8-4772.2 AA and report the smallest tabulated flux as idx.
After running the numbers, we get 5.582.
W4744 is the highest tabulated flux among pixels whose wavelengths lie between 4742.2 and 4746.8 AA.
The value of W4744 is 6.553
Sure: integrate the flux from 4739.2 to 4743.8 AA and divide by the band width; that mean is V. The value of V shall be 6.75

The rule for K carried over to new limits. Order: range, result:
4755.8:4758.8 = 6.35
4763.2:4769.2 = 6.09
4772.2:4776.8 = 6.51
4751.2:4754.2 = 6.59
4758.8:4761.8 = 6.82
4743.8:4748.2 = 6.51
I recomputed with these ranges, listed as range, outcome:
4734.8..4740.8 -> 7.23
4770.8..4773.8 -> 5.96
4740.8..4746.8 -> 6.55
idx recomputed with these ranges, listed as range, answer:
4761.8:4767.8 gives 5.85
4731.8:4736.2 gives 6.4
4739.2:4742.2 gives 6.718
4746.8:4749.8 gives 6.608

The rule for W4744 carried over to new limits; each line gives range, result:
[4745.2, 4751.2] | 6.638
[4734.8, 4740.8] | 7.447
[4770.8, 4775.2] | 6.639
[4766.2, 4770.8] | 5.85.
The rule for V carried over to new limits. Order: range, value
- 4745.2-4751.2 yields 6.59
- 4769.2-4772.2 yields 5.65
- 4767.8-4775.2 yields 5.95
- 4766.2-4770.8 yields 5.71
